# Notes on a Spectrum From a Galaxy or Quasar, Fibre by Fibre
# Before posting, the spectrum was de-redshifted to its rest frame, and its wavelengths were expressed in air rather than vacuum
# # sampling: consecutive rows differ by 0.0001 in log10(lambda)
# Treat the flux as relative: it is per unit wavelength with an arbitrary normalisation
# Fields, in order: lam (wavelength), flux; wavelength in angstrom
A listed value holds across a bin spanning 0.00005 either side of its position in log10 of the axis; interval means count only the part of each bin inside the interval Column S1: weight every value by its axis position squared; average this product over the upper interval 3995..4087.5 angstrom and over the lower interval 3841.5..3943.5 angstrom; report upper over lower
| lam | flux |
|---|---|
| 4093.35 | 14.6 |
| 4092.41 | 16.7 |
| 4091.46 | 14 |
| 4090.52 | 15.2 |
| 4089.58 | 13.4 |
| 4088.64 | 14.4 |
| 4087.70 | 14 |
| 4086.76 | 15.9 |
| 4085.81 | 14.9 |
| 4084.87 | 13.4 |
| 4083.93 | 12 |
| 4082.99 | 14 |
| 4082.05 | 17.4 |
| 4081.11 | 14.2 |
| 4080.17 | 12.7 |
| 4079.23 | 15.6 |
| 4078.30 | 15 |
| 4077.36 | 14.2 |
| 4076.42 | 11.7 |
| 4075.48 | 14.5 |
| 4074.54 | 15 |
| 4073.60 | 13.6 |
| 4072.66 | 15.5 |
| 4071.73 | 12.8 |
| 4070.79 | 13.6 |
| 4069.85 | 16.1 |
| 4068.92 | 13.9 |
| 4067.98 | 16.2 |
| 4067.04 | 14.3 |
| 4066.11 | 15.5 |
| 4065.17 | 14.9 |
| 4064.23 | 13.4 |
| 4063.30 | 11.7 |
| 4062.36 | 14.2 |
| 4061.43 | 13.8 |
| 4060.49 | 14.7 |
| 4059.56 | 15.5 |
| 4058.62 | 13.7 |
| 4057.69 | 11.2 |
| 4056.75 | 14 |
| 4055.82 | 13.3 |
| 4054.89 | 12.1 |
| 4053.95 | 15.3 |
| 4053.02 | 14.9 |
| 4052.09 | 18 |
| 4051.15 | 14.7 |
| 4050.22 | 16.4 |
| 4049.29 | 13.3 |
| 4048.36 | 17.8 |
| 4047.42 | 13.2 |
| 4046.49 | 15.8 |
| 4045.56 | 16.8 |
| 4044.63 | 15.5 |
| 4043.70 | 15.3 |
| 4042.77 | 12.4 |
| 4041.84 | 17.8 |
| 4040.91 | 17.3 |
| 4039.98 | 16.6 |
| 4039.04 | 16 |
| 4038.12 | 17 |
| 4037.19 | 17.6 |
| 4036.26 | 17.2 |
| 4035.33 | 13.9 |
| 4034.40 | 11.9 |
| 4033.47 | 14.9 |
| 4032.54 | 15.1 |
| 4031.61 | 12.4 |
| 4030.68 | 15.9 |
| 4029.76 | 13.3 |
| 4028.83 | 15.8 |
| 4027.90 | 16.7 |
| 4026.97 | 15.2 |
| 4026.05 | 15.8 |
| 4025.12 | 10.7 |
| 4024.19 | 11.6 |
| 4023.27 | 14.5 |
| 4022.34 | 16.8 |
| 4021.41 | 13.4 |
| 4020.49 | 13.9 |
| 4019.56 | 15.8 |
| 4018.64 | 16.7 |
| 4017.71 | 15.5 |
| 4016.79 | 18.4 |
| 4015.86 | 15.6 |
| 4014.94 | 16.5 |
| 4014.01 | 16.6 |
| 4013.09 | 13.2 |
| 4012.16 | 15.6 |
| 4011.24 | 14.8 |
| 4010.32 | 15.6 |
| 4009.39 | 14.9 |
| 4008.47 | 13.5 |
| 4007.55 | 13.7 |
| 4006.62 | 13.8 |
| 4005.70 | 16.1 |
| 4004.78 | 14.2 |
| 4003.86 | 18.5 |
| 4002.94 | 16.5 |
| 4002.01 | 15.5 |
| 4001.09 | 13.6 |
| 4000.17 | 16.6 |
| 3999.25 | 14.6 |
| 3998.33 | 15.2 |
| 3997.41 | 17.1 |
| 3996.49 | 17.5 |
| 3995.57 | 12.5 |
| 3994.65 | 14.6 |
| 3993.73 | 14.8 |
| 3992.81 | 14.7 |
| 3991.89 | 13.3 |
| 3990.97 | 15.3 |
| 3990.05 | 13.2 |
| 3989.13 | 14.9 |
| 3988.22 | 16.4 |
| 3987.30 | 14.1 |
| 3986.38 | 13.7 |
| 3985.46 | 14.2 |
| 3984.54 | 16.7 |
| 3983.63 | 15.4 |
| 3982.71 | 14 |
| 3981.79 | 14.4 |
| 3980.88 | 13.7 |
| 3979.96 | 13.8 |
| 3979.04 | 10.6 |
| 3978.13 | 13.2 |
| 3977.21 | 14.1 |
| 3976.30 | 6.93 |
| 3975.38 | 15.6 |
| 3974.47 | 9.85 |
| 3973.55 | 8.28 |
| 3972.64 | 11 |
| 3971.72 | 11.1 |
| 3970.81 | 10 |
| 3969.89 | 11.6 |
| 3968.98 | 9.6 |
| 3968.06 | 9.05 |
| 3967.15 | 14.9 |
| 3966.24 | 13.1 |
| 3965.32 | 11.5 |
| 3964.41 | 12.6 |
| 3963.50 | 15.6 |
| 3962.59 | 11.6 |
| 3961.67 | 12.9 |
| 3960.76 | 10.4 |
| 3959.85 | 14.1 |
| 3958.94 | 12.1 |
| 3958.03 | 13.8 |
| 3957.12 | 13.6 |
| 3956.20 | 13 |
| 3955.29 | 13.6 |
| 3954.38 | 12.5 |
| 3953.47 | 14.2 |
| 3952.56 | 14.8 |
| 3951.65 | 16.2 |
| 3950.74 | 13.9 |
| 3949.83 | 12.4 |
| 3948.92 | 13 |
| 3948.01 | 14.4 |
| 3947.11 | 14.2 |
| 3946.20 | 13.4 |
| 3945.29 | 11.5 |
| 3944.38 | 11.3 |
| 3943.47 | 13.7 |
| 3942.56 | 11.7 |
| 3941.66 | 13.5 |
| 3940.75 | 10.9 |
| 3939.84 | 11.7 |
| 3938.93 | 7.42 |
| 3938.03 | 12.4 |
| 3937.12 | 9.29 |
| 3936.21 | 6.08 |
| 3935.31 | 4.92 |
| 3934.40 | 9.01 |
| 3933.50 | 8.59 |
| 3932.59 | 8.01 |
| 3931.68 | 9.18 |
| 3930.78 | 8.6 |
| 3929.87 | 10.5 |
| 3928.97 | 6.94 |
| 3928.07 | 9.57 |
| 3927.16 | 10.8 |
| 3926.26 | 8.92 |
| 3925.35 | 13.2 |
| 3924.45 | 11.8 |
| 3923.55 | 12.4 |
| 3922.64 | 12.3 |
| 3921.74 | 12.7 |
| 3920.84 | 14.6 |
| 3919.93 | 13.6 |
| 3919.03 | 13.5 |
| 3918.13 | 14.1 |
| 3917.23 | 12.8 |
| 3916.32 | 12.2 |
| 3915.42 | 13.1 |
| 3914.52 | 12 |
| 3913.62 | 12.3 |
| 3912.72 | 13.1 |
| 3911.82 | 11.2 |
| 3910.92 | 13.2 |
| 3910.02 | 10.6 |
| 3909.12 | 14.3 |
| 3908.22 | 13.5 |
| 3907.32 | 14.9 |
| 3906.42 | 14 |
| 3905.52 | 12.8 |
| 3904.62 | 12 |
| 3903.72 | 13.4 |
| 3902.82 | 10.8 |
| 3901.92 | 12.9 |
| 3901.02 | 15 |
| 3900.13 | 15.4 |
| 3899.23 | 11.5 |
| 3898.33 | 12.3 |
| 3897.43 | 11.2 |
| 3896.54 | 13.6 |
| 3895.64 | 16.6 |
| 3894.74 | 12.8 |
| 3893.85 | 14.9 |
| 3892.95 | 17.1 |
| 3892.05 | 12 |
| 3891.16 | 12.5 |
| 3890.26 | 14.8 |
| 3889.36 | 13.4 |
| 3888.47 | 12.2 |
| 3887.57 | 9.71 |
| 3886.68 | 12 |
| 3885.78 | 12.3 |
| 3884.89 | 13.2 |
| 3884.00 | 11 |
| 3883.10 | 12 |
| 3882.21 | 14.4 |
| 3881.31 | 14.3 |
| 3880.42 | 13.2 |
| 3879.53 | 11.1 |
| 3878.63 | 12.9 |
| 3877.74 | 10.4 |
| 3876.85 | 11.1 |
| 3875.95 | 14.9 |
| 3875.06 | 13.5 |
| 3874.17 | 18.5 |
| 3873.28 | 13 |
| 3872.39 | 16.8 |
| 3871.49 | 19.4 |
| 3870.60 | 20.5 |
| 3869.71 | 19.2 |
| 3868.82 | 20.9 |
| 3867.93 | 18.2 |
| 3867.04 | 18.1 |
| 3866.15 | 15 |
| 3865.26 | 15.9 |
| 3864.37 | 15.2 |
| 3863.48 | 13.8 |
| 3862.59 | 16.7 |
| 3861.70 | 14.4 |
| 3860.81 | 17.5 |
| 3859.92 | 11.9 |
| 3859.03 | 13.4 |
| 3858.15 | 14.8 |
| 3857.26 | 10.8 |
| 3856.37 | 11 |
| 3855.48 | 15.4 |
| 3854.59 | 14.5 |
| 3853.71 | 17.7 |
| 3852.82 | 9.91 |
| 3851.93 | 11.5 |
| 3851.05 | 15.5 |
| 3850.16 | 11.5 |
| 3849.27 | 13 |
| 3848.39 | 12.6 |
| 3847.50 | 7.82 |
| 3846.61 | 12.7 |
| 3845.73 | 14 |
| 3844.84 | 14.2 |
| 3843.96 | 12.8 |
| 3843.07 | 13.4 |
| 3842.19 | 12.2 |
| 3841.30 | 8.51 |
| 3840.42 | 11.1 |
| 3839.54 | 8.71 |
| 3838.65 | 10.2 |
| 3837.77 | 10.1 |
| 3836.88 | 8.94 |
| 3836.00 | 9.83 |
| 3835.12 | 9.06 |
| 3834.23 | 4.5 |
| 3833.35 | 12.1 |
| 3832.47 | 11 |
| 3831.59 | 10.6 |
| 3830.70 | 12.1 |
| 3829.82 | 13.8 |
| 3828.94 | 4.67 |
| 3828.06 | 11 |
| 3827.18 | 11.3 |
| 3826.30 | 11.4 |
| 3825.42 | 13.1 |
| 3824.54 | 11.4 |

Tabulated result 1.24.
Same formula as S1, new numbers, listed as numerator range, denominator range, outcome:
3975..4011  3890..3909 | 1.13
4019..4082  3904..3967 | 1.29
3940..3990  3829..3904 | 1.03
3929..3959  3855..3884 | 0.81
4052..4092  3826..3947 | 1.25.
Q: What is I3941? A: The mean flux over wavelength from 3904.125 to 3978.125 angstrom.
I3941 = 11.9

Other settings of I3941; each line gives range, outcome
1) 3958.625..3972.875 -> 12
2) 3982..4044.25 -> 15.1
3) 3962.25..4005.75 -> 13.6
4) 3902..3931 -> 12.2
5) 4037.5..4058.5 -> 15.2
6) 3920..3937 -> 9.96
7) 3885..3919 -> 13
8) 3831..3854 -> 11.2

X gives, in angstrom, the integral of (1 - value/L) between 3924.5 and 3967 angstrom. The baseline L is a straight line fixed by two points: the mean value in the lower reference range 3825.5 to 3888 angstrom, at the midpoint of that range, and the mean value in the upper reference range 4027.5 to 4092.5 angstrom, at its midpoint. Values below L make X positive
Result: 6.5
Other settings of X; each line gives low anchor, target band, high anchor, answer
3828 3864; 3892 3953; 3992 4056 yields 5.3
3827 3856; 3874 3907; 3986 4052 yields -1.7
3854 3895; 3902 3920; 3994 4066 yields 2.1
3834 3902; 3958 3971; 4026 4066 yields 1.9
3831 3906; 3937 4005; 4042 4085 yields 2.9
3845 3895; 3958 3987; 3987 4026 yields 4.5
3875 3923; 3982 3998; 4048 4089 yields -1.3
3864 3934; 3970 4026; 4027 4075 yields 0.0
